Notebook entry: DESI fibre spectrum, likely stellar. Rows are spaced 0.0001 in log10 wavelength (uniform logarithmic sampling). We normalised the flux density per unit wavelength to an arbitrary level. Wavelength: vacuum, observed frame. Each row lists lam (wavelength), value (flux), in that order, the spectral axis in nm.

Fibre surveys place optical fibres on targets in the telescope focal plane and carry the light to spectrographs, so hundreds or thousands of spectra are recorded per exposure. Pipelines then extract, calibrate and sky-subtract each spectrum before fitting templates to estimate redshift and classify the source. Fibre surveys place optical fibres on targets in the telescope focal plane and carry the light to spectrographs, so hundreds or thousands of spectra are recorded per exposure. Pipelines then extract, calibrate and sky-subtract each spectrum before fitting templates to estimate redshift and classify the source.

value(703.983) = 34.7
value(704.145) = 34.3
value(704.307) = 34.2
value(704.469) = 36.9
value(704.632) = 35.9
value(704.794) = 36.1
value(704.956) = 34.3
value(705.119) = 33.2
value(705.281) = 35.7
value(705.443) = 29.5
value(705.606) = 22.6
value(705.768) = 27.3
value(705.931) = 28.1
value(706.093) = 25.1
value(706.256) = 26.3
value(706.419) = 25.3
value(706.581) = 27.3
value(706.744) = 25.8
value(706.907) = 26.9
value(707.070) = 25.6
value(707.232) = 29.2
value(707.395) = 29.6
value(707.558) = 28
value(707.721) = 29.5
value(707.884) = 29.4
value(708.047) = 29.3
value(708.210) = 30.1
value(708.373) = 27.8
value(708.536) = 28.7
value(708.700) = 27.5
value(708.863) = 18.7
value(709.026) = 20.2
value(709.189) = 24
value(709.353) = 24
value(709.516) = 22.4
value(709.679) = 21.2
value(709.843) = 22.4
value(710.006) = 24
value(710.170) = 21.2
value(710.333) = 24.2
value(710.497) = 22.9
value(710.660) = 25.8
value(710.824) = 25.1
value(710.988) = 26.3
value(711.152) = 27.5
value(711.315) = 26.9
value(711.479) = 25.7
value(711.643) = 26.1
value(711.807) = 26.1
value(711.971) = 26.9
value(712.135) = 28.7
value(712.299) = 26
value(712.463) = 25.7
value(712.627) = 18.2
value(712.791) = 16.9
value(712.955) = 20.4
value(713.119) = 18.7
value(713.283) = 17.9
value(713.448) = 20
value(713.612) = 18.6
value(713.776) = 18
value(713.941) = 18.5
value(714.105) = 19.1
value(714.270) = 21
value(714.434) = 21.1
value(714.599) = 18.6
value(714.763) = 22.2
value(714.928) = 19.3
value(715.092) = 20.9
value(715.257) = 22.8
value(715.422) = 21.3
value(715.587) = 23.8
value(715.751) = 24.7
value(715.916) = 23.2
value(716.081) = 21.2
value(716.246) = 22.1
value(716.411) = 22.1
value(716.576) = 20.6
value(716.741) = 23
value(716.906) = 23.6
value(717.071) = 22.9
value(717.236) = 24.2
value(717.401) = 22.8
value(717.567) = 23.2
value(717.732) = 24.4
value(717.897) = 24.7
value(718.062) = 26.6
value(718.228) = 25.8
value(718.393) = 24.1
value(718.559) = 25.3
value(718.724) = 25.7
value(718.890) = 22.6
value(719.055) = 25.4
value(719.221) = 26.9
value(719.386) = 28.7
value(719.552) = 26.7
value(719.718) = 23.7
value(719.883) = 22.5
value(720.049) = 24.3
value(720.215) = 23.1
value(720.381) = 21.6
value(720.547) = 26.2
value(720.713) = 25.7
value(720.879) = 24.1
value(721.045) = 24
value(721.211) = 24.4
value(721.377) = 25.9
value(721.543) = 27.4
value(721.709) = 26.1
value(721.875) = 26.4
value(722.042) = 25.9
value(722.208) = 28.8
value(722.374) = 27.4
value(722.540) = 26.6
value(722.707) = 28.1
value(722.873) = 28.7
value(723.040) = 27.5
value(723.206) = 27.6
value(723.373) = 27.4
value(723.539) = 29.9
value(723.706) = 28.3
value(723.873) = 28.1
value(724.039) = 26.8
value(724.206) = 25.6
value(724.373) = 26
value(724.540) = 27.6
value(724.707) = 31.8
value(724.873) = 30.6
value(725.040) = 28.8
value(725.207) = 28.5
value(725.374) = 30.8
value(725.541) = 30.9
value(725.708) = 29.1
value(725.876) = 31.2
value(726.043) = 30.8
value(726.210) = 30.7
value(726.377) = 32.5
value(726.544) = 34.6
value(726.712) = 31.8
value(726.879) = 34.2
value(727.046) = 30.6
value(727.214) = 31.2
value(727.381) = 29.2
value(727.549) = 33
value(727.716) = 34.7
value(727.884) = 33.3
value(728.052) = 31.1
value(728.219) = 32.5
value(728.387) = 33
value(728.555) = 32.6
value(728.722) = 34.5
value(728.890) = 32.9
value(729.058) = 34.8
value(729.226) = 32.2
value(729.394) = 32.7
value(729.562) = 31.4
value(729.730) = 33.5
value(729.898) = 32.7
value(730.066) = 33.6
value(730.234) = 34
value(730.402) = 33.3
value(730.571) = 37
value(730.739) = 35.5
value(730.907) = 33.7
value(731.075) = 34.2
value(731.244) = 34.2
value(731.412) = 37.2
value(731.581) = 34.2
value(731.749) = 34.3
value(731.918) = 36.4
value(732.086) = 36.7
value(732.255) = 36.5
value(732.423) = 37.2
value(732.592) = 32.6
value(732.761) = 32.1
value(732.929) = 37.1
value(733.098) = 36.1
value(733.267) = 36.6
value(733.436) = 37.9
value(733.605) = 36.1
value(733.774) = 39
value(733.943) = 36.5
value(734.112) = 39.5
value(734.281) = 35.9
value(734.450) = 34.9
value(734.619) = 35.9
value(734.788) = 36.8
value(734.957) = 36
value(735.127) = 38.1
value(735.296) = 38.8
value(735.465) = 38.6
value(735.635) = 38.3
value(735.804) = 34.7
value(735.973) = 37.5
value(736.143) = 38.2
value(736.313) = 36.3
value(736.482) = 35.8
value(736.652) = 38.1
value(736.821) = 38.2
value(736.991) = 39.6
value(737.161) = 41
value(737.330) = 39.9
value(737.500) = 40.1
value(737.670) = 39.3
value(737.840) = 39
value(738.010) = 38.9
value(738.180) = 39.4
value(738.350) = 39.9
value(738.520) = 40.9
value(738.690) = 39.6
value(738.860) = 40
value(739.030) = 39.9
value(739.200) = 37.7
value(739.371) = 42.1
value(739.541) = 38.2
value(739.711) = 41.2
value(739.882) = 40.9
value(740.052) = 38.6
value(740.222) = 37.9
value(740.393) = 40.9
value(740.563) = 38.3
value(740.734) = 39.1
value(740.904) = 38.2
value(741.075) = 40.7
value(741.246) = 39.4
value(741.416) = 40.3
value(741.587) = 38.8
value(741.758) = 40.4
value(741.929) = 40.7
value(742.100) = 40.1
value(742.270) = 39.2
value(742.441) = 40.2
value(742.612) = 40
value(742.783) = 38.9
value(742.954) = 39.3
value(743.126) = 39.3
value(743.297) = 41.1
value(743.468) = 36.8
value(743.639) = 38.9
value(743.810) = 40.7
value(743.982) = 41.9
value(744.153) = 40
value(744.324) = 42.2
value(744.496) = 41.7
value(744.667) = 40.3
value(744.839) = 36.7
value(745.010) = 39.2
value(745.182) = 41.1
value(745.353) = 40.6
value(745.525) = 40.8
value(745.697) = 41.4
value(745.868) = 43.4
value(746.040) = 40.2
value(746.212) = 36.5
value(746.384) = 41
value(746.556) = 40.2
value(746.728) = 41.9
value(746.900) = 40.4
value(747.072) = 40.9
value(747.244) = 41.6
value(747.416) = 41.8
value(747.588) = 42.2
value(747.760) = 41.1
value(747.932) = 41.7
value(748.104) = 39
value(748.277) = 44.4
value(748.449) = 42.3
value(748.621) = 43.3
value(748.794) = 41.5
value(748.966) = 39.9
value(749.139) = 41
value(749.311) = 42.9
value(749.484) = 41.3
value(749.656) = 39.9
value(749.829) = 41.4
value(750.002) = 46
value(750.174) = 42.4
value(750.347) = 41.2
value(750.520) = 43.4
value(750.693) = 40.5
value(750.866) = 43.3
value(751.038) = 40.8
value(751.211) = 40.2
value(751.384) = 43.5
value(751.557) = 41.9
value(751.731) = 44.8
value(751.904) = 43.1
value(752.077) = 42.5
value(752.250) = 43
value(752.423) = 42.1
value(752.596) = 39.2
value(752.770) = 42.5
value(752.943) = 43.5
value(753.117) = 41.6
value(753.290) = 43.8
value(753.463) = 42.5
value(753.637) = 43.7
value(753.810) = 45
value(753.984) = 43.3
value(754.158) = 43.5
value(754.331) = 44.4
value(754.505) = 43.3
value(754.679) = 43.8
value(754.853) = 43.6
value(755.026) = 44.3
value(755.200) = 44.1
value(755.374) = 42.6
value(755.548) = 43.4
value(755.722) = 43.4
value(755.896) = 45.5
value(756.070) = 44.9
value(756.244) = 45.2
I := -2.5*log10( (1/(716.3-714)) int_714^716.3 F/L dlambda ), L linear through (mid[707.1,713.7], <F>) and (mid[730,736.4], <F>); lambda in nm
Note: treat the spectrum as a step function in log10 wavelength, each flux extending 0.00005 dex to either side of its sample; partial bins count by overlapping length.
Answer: 0.25 mag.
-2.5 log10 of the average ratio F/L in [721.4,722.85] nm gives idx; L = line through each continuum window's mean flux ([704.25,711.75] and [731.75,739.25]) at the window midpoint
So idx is 0.20 mag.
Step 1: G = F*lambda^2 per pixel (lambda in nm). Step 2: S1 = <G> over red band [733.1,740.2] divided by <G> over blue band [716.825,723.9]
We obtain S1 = 1.6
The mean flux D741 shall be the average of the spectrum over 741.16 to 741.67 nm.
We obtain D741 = 39.5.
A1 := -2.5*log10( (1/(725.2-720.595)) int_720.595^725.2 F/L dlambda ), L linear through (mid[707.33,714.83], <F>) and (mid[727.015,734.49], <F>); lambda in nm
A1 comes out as 0.11 mag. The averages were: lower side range 23.7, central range 27.3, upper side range 34.4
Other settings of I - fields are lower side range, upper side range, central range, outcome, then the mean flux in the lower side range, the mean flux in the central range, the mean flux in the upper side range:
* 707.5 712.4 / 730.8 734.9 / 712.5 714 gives 0.39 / 25.5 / 18.8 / 35.9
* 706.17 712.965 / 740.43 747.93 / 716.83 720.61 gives 0.19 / 25.4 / 24.6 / 40.2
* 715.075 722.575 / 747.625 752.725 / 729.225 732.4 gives -0.11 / 24.4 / 34.5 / 42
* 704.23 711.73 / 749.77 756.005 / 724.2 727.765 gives 0.10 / 27.2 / 30.7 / 43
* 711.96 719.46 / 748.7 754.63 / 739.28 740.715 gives -0.11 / 22.5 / 39.7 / 42.4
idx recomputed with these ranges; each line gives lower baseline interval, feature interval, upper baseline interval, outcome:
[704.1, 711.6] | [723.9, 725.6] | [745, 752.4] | 0.16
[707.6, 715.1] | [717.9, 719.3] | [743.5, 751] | 0.07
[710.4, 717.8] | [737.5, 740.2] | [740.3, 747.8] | -0.07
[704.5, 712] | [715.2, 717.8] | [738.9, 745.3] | 0.30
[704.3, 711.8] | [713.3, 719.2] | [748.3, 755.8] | 0.32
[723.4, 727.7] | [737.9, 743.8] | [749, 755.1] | -0.06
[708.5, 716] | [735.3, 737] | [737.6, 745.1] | -0.02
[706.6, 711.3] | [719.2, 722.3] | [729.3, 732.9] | 0.19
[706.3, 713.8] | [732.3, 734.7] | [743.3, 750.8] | -0.04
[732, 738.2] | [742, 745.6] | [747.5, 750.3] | 0.01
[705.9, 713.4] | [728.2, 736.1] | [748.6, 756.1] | -0.03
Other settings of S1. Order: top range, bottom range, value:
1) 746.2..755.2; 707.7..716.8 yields 2.03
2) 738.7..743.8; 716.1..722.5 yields 1.70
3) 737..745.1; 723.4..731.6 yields 1.30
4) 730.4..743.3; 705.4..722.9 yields 1.66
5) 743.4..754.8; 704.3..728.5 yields 1.74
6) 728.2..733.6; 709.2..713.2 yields 1.53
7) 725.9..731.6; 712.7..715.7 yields 1.72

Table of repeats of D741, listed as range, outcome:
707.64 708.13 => 29.4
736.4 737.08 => 37.9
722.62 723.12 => 28.1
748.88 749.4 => 41.2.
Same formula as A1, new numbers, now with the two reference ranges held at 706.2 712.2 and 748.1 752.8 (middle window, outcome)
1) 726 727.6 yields 0.030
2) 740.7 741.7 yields -0.028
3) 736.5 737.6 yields -0.070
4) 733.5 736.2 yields -0.036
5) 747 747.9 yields -0.017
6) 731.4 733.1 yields -0.015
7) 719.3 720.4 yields 0.219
